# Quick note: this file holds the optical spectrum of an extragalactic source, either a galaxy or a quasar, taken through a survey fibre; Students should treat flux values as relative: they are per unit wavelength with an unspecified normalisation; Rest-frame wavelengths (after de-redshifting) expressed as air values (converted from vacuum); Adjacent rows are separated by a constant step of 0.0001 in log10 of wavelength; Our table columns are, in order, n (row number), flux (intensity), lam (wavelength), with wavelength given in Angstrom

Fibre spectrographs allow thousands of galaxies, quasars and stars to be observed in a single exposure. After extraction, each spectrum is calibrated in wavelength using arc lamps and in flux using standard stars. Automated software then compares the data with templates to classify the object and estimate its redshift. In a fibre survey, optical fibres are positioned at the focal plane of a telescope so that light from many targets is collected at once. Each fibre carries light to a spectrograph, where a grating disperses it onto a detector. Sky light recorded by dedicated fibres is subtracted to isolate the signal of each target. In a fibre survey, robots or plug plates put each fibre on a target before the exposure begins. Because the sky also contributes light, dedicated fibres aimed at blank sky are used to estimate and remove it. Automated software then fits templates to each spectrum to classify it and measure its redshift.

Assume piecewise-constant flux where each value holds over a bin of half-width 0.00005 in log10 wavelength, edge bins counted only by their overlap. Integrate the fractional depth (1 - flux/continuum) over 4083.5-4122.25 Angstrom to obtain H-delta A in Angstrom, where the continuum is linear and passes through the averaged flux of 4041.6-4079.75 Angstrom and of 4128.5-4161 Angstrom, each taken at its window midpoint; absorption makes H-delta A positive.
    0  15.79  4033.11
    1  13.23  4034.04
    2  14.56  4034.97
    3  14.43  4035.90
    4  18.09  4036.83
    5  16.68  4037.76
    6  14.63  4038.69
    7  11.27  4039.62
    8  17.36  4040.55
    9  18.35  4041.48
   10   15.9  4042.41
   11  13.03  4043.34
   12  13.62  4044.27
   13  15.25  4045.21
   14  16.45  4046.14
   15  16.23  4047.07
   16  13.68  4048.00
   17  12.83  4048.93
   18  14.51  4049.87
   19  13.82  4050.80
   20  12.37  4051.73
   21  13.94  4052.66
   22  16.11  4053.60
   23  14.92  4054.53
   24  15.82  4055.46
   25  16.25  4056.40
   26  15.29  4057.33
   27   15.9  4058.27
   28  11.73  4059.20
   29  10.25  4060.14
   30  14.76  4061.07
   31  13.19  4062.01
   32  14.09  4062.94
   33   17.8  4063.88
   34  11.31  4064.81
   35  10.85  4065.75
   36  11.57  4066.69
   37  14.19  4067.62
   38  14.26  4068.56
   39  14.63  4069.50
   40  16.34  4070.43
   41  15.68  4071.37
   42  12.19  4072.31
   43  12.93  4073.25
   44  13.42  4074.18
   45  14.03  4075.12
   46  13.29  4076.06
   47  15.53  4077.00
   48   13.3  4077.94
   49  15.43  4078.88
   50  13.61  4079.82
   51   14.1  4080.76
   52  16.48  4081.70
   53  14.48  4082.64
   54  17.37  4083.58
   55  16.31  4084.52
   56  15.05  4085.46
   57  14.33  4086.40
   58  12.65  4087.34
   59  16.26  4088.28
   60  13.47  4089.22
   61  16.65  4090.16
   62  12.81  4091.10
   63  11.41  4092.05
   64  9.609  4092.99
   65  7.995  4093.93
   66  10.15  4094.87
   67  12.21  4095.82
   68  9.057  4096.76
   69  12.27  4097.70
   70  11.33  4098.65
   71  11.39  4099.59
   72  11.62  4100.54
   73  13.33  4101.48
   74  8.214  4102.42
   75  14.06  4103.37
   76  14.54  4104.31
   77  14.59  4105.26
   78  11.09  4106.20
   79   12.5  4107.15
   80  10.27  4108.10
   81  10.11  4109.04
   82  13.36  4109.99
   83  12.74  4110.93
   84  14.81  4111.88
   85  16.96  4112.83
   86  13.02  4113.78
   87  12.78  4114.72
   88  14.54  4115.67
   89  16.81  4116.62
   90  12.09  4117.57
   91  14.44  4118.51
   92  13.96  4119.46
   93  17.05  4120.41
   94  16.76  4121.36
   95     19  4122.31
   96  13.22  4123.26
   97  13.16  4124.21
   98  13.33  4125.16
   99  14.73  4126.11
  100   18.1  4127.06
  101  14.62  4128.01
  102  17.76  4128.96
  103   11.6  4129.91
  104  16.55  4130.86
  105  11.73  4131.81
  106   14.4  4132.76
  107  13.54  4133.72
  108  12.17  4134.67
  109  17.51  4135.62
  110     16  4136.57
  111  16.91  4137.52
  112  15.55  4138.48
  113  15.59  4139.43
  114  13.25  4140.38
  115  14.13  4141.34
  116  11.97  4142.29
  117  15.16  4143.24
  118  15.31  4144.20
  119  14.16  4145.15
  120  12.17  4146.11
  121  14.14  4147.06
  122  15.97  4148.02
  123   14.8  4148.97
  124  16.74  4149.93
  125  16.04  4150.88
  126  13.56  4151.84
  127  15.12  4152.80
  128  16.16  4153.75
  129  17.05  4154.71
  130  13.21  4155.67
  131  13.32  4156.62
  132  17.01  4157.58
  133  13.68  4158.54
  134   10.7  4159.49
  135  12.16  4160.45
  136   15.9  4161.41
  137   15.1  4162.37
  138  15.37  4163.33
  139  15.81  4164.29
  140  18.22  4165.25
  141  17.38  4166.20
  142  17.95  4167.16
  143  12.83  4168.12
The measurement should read 3.2 Angstrom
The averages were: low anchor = 14.2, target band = 13.2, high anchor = 14.6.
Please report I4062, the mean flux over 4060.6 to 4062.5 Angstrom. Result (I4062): 14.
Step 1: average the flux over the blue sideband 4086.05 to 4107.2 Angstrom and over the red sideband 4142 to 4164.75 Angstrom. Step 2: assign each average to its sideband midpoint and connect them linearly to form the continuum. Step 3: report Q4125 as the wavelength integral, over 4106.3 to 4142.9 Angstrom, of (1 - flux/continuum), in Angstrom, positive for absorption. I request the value -2.60 Angstrom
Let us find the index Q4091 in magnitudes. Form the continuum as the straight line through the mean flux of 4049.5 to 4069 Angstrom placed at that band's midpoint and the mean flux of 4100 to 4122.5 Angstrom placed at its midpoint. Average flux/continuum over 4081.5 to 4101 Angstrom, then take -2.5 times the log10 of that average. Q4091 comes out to 0.07 mag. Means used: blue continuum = 13.9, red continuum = 13.6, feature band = 12.9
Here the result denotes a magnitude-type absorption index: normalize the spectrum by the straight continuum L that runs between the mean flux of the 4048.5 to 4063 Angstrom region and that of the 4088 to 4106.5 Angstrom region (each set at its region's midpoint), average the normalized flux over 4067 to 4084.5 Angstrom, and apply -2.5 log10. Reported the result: -0.11 mag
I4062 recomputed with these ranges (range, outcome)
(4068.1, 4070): 14.5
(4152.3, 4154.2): 15.6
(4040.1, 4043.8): 16.2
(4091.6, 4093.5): 10.5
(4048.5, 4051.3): 13.7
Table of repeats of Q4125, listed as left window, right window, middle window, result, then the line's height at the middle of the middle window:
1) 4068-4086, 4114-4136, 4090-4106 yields 3.2 Angstrom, 14.7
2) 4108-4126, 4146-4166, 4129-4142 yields 0.0 Angstrom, 14.6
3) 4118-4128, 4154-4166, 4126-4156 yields 0.5 Angstrom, 15.1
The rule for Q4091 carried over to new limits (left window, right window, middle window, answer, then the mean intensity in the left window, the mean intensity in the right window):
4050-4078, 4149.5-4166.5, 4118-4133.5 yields -0.019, 14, 15.1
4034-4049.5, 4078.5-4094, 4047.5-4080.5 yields 0.047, 15.1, 14.2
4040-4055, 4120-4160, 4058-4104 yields 0.119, 14.9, 14.8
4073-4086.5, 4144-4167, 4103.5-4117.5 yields 0.108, 14.7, 15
